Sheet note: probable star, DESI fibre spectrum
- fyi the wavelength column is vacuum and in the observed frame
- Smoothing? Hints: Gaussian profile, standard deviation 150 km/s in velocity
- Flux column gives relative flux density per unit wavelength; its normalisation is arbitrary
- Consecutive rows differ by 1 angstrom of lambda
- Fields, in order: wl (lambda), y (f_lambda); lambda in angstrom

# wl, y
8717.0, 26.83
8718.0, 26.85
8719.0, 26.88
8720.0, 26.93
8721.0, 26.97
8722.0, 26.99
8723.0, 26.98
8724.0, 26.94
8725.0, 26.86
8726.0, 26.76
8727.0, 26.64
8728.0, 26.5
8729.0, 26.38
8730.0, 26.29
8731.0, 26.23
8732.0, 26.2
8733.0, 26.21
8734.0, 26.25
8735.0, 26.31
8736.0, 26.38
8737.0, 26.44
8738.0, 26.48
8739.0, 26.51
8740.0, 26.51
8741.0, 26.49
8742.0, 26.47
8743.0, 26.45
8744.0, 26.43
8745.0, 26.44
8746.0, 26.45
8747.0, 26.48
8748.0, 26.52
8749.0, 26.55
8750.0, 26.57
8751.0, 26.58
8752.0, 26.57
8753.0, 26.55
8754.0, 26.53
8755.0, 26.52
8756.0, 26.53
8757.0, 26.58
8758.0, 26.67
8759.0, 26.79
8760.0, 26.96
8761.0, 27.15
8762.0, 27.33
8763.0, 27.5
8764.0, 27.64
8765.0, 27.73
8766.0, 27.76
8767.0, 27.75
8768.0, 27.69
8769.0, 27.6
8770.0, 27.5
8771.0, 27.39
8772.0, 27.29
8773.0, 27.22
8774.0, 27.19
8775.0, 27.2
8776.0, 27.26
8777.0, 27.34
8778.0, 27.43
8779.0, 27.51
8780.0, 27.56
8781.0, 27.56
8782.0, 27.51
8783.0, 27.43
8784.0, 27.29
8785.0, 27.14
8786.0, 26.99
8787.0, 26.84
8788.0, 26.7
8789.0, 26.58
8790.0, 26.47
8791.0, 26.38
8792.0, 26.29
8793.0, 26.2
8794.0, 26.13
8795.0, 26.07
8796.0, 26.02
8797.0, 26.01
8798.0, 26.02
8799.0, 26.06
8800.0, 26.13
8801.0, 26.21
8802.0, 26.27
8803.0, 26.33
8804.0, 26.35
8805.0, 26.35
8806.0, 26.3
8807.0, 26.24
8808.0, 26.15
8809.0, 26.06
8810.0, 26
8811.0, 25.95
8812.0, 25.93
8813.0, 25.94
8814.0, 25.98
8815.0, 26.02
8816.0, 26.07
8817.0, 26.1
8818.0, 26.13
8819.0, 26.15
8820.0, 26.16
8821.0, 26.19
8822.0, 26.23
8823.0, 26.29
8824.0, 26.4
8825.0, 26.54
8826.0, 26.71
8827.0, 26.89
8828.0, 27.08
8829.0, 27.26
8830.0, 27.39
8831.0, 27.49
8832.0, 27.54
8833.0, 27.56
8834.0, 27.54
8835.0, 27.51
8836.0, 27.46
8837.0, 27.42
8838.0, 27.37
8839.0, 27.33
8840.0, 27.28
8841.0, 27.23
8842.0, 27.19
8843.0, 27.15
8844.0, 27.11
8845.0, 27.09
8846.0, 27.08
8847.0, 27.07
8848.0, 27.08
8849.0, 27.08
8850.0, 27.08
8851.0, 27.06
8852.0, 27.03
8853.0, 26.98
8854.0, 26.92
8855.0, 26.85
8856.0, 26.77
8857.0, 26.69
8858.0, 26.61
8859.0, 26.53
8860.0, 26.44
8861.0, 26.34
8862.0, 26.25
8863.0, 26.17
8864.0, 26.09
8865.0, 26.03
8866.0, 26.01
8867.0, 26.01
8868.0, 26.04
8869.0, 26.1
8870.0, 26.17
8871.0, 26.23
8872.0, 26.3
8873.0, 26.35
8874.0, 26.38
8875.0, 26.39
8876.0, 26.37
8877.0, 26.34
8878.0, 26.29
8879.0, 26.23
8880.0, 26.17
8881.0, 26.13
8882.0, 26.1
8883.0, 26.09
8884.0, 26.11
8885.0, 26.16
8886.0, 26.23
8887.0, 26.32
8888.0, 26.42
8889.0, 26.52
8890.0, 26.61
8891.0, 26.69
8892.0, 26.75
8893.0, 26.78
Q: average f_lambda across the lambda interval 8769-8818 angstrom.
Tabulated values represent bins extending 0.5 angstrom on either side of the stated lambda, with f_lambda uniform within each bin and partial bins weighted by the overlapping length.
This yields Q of 26.6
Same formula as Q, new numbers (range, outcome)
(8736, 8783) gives 27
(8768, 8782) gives 27.4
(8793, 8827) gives 26.2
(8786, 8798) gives 26.3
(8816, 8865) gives 26.9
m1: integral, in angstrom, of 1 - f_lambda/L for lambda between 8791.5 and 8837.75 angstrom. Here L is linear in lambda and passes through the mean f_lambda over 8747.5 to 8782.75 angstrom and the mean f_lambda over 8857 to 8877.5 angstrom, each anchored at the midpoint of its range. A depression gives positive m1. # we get 0.4 angstrom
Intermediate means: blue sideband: 27.1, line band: 26.5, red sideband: 26.3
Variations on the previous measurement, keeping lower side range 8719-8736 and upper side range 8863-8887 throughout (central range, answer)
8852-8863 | -0.2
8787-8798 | 0.0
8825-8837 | -0.4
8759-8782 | -0.8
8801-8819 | 0.2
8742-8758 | 0.0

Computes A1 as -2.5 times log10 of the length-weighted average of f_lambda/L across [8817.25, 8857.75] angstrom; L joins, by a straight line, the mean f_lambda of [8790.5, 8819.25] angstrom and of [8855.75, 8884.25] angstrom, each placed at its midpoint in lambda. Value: -0.03 mag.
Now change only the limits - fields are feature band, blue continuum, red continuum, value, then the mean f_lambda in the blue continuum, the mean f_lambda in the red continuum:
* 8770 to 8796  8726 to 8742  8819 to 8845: -0.011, 26.4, 27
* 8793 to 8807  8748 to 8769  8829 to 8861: 0.036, 27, 27.1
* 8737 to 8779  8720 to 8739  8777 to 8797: -0.010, 26.6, 26.8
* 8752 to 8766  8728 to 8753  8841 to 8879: -0.021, 26.4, 26.6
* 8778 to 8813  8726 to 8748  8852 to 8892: -0.005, 26.4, 26.4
